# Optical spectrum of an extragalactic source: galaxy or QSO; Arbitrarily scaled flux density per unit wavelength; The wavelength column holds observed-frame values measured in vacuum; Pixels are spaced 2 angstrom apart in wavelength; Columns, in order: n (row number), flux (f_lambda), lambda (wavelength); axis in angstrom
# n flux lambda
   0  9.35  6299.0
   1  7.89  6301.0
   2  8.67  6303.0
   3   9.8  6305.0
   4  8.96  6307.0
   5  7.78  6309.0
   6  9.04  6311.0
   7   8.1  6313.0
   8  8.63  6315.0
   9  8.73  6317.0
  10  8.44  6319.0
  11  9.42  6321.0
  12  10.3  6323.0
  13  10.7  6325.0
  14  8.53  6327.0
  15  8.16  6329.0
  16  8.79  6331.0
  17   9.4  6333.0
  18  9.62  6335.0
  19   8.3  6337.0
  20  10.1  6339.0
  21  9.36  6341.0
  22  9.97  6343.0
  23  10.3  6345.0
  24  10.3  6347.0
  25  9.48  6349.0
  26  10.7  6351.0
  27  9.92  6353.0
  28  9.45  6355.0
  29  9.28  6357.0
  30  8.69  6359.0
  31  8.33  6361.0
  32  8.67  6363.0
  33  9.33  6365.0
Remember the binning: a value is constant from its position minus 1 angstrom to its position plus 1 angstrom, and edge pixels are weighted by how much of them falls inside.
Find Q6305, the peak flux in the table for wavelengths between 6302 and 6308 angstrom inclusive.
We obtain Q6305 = 9.8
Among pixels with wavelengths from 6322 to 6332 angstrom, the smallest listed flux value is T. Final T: 8.16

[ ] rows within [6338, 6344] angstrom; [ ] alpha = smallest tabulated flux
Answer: 9.36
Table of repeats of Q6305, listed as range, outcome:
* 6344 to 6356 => 10.7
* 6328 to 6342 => 10.1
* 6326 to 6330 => 8.53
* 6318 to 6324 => 10.3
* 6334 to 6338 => 9.62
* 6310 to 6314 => 9.04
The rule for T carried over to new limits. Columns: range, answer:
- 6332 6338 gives 8.3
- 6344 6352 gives 9.48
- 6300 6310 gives 7.78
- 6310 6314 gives 8.1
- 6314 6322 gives 8.44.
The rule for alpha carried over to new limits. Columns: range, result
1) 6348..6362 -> 8.33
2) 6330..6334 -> 8.79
